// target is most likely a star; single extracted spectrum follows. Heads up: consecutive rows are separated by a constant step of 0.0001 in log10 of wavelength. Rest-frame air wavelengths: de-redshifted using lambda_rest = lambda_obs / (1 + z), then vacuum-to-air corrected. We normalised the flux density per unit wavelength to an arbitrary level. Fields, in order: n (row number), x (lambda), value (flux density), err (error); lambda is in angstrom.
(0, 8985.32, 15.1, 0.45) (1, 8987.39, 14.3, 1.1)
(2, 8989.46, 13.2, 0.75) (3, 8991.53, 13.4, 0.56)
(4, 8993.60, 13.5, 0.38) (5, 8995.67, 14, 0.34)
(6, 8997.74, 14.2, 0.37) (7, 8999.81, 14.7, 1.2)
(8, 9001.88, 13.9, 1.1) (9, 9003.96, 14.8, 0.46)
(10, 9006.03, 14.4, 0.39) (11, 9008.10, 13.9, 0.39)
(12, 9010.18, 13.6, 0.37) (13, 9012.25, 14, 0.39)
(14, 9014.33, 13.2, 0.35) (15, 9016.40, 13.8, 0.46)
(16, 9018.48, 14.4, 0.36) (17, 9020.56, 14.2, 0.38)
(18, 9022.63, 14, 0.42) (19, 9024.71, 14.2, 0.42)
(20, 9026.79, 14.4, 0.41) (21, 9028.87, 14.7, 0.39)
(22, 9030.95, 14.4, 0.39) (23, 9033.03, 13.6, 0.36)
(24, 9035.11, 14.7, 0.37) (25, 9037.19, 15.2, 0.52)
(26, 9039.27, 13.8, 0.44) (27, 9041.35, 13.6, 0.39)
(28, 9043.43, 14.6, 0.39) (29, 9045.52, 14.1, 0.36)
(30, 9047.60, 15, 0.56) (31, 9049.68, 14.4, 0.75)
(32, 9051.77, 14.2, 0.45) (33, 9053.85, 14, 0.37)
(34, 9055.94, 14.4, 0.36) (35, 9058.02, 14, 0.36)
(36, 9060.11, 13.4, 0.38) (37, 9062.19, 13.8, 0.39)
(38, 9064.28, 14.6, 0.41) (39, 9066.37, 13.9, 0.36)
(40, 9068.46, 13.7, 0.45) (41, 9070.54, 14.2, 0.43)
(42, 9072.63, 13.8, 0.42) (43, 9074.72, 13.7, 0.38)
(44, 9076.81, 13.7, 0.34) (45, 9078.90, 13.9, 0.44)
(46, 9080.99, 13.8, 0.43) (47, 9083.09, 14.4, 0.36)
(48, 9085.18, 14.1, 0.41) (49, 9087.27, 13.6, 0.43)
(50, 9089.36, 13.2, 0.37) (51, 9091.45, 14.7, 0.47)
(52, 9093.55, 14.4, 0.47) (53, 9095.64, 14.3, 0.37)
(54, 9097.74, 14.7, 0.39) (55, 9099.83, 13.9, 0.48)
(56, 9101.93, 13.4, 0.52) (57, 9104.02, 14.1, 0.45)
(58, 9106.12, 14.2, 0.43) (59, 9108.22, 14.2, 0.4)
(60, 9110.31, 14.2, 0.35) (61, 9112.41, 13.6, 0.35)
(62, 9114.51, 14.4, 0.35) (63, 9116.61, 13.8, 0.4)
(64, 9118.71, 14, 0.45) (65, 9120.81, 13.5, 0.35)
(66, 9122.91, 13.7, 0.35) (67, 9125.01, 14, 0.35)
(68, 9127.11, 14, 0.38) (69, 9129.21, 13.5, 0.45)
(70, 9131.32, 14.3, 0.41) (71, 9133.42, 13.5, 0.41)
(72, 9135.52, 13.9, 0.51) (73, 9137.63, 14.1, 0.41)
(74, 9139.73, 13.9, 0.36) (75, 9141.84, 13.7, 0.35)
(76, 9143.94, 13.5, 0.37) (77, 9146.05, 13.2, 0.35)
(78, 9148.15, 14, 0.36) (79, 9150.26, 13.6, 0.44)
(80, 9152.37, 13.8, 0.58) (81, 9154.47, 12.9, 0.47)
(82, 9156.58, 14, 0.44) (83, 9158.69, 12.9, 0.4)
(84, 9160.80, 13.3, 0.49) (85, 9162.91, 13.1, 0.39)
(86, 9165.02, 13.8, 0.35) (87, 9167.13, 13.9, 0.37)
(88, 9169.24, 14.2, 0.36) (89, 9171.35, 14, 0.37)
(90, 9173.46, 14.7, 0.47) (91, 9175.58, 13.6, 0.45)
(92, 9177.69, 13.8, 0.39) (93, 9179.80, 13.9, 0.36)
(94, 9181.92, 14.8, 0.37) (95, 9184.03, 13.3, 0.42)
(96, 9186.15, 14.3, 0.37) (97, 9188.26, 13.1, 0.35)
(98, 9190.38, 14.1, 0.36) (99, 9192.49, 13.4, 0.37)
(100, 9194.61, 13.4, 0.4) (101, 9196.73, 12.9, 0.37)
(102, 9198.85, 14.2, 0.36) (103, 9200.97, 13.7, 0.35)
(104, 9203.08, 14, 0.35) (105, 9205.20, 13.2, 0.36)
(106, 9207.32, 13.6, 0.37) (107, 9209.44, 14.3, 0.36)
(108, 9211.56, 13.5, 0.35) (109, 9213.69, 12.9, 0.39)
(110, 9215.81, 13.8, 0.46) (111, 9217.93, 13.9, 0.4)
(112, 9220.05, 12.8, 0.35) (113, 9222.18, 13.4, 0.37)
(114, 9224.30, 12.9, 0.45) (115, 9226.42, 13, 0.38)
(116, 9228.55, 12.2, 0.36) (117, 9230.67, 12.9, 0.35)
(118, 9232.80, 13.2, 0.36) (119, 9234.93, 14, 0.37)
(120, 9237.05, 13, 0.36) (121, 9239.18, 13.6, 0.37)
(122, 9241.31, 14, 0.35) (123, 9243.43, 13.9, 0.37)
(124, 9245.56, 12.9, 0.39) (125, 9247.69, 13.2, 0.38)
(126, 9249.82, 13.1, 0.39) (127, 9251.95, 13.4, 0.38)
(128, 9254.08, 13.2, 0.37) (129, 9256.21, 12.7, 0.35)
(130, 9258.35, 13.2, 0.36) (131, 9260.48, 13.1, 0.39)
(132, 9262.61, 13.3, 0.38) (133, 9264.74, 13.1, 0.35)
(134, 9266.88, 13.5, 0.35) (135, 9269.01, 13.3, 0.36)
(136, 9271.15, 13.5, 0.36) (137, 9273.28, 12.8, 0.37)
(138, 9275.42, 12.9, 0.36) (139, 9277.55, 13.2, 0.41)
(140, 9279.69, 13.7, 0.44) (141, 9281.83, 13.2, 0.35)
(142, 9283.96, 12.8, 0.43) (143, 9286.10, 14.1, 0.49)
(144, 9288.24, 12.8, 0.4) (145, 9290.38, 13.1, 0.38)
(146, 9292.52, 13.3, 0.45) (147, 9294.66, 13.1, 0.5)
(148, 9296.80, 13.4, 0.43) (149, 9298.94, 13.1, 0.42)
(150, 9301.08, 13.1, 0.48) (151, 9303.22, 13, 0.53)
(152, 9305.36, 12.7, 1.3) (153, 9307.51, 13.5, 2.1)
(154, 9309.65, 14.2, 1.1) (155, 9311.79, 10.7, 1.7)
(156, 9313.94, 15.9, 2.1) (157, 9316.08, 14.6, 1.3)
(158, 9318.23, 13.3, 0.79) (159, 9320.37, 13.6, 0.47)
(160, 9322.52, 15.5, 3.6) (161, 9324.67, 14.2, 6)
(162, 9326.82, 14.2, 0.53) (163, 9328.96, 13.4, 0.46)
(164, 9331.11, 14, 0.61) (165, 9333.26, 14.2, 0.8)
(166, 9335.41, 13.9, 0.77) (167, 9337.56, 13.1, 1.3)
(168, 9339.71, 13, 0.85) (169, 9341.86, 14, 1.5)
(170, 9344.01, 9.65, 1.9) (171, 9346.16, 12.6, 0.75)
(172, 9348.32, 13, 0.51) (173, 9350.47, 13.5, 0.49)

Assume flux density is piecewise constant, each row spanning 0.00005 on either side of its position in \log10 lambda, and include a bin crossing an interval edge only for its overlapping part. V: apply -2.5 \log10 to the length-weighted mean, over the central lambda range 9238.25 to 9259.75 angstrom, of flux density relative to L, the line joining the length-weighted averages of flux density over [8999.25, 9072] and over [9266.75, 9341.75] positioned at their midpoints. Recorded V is 0.03 mag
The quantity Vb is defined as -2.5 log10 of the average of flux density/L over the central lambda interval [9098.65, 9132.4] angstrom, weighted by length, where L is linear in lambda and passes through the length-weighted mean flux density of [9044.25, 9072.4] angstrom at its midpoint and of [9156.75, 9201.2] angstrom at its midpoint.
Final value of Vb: 0.00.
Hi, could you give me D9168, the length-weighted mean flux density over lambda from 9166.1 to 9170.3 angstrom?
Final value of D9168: 14.1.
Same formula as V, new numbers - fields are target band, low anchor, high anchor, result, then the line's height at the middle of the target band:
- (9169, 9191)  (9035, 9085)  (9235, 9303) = -0.03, 13.6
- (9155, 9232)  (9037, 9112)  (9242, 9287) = 0.00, 13.6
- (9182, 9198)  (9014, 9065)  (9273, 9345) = 0.01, 13.8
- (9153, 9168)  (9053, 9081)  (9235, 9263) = 0.01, 13.6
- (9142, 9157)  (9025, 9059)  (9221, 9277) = 0.01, 13.7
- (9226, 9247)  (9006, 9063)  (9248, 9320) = 0.01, 13.4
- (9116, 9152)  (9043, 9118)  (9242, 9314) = 0.00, 13.8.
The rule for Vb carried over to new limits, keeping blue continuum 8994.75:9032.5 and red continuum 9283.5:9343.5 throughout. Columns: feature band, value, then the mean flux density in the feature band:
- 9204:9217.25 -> 0.01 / 13.6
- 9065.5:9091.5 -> 0.01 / 13.9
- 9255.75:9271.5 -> 0.03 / 13.2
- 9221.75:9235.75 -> 0.05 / 13.1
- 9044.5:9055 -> -0.02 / 14.3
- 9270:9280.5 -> 0.03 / 13.2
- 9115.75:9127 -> 0.01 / 13.8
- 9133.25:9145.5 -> 0.01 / 13.8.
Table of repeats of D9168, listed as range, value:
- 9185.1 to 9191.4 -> 13.8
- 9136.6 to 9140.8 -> 14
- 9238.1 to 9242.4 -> 13.8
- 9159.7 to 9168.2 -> 13.5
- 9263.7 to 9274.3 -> 13.2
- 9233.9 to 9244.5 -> 13.7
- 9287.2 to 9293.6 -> 13.1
